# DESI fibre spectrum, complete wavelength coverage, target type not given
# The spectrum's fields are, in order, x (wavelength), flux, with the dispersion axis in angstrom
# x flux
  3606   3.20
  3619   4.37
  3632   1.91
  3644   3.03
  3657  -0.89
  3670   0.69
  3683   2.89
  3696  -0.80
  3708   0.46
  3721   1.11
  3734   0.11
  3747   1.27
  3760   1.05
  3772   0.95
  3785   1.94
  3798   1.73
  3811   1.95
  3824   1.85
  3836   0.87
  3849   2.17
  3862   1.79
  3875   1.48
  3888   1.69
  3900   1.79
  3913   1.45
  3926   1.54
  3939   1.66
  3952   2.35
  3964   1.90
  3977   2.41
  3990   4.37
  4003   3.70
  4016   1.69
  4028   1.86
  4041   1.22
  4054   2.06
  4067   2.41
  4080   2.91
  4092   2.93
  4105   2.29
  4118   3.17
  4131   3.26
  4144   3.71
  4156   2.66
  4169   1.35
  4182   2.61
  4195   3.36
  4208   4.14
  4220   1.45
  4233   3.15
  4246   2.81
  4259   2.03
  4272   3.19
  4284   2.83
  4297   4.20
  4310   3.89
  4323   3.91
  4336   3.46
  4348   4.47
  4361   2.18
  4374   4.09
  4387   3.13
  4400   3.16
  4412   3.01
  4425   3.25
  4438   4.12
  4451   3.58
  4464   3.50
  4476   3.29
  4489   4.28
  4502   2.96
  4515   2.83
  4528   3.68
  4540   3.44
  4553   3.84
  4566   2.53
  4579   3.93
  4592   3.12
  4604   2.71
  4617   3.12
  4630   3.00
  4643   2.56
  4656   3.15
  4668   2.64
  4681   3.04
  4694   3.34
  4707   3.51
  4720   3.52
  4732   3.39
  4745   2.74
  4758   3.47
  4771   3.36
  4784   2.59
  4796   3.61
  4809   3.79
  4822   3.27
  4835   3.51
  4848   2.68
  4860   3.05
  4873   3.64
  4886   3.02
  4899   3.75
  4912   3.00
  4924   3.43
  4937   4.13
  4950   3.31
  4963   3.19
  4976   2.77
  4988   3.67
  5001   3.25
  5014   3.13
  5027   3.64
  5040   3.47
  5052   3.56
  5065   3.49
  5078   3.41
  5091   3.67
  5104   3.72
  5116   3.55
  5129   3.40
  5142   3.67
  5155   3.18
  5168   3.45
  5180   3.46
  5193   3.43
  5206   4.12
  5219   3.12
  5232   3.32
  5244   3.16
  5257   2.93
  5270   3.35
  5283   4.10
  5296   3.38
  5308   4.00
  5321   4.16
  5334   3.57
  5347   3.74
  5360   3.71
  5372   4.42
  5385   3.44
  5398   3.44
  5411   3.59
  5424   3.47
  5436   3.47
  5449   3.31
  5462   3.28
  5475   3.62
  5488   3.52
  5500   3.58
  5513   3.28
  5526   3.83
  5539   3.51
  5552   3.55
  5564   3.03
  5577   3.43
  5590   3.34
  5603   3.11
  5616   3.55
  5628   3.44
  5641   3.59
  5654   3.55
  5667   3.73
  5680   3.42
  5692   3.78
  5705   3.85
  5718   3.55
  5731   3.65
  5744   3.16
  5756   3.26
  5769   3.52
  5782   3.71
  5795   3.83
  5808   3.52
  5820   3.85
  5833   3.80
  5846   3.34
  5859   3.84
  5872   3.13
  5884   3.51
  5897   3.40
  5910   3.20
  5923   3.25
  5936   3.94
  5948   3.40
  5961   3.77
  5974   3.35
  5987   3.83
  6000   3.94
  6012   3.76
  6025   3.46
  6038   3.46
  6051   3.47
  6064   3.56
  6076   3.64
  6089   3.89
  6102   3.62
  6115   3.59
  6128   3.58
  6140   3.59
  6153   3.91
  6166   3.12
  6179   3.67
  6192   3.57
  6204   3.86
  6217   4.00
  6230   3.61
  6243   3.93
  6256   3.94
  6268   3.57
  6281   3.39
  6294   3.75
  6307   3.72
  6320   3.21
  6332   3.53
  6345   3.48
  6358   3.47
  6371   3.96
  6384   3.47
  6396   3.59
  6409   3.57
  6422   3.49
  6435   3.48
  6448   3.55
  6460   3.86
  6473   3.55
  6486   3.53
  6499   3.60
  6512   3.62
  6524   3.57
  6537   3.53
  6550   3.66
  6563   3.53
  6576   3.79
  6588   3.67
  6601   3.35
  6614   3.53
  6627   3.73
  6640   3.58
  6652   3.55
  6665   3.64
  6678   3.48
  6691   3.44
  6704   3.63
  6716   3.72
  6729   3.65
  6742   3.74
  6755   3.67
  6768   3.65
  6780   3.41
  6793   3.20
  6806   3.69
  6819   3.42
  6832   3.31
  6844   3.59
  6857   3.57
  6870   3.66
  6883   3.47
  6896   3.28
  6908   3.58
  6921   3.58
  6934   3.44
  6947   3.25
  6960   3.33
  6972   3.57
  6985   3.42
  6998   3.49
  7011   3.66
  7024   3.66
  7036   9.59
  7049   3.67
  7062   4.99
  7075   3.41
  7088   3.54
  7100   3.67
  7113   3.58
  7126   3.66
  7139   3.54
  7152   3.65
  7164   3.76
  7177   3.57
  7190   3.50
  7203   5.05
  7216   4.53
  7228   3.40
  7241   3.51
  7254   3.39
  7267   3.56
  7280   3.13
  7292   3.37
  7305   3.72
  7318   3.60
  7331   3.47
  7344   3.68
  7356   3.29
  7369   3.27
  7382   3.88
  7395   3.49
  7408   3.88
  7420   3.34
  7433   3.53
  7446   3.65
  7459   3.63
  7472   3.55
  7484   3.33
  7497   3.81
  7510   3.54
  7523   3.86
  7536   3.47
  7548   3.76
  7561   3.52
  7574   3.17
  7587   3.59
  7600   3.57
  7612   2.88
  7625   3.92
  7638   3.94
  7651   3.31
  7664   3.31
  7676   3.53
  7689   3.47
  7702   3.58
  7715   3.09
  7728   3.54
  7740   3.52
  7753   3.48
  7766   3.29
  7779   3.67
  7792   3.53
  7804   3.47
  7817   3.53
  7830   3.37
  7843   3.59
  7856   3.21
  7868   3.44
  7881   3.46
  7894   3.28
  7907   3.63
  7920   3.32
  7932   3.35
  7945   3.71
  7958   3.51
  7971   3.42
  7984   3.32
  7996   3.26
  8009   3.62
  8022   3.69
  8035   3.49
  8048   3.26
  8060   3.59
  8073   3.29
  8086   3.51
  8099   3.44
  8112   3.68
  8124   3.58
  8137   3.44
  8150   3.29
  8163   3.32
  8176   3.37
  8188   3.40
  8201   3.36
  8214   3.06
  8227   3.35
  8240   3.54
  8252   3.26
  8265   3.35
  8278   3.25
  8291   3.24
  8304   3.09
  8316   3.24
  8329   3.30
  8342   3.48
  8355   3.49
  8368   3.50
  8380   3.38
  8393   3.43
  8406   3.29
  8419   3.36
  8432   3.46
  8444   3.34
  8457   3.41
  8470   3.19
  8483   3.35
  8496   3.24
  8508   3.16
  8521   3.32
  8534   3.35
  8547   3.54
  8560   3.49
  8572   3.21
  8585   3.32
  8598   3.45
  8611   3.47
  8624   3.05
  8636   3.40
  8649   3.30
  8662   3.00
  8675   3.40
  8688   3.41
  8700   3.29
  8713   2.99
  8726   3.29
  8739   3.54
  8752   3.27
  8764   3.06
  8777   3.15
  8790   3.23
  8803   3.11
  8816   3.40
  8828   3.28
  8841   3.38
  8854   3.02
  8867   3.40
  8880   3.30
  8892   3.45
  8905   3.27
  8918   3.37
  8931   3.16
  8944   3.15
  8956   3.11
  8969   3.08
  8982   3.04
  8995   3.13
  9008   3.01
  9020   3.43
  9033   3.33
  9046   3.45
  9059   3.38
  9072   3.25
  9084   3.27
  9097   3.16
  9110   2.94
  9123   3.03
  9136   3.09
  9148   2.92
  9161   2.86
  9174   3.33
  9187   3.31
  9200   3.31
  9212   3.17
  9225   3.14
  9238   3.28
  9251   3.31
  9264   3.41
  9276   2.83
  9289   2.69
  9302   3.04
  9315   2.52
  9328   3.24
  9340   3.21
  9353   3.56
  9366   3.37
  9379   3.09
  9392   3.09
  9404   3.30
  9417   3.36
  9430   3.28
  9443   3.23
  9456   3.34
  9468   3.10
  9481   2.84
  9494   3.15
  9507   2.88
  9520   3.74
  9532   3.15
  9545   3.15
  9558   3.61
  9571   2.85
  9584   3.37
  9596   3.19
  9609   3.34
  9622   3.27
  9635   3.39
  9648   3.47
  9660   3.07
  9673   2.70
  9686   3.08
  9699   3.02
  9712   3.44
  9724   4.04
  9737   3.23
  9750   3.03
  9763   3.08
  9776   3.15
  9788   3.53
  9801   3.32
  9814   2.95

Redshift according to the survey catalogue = 0.072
